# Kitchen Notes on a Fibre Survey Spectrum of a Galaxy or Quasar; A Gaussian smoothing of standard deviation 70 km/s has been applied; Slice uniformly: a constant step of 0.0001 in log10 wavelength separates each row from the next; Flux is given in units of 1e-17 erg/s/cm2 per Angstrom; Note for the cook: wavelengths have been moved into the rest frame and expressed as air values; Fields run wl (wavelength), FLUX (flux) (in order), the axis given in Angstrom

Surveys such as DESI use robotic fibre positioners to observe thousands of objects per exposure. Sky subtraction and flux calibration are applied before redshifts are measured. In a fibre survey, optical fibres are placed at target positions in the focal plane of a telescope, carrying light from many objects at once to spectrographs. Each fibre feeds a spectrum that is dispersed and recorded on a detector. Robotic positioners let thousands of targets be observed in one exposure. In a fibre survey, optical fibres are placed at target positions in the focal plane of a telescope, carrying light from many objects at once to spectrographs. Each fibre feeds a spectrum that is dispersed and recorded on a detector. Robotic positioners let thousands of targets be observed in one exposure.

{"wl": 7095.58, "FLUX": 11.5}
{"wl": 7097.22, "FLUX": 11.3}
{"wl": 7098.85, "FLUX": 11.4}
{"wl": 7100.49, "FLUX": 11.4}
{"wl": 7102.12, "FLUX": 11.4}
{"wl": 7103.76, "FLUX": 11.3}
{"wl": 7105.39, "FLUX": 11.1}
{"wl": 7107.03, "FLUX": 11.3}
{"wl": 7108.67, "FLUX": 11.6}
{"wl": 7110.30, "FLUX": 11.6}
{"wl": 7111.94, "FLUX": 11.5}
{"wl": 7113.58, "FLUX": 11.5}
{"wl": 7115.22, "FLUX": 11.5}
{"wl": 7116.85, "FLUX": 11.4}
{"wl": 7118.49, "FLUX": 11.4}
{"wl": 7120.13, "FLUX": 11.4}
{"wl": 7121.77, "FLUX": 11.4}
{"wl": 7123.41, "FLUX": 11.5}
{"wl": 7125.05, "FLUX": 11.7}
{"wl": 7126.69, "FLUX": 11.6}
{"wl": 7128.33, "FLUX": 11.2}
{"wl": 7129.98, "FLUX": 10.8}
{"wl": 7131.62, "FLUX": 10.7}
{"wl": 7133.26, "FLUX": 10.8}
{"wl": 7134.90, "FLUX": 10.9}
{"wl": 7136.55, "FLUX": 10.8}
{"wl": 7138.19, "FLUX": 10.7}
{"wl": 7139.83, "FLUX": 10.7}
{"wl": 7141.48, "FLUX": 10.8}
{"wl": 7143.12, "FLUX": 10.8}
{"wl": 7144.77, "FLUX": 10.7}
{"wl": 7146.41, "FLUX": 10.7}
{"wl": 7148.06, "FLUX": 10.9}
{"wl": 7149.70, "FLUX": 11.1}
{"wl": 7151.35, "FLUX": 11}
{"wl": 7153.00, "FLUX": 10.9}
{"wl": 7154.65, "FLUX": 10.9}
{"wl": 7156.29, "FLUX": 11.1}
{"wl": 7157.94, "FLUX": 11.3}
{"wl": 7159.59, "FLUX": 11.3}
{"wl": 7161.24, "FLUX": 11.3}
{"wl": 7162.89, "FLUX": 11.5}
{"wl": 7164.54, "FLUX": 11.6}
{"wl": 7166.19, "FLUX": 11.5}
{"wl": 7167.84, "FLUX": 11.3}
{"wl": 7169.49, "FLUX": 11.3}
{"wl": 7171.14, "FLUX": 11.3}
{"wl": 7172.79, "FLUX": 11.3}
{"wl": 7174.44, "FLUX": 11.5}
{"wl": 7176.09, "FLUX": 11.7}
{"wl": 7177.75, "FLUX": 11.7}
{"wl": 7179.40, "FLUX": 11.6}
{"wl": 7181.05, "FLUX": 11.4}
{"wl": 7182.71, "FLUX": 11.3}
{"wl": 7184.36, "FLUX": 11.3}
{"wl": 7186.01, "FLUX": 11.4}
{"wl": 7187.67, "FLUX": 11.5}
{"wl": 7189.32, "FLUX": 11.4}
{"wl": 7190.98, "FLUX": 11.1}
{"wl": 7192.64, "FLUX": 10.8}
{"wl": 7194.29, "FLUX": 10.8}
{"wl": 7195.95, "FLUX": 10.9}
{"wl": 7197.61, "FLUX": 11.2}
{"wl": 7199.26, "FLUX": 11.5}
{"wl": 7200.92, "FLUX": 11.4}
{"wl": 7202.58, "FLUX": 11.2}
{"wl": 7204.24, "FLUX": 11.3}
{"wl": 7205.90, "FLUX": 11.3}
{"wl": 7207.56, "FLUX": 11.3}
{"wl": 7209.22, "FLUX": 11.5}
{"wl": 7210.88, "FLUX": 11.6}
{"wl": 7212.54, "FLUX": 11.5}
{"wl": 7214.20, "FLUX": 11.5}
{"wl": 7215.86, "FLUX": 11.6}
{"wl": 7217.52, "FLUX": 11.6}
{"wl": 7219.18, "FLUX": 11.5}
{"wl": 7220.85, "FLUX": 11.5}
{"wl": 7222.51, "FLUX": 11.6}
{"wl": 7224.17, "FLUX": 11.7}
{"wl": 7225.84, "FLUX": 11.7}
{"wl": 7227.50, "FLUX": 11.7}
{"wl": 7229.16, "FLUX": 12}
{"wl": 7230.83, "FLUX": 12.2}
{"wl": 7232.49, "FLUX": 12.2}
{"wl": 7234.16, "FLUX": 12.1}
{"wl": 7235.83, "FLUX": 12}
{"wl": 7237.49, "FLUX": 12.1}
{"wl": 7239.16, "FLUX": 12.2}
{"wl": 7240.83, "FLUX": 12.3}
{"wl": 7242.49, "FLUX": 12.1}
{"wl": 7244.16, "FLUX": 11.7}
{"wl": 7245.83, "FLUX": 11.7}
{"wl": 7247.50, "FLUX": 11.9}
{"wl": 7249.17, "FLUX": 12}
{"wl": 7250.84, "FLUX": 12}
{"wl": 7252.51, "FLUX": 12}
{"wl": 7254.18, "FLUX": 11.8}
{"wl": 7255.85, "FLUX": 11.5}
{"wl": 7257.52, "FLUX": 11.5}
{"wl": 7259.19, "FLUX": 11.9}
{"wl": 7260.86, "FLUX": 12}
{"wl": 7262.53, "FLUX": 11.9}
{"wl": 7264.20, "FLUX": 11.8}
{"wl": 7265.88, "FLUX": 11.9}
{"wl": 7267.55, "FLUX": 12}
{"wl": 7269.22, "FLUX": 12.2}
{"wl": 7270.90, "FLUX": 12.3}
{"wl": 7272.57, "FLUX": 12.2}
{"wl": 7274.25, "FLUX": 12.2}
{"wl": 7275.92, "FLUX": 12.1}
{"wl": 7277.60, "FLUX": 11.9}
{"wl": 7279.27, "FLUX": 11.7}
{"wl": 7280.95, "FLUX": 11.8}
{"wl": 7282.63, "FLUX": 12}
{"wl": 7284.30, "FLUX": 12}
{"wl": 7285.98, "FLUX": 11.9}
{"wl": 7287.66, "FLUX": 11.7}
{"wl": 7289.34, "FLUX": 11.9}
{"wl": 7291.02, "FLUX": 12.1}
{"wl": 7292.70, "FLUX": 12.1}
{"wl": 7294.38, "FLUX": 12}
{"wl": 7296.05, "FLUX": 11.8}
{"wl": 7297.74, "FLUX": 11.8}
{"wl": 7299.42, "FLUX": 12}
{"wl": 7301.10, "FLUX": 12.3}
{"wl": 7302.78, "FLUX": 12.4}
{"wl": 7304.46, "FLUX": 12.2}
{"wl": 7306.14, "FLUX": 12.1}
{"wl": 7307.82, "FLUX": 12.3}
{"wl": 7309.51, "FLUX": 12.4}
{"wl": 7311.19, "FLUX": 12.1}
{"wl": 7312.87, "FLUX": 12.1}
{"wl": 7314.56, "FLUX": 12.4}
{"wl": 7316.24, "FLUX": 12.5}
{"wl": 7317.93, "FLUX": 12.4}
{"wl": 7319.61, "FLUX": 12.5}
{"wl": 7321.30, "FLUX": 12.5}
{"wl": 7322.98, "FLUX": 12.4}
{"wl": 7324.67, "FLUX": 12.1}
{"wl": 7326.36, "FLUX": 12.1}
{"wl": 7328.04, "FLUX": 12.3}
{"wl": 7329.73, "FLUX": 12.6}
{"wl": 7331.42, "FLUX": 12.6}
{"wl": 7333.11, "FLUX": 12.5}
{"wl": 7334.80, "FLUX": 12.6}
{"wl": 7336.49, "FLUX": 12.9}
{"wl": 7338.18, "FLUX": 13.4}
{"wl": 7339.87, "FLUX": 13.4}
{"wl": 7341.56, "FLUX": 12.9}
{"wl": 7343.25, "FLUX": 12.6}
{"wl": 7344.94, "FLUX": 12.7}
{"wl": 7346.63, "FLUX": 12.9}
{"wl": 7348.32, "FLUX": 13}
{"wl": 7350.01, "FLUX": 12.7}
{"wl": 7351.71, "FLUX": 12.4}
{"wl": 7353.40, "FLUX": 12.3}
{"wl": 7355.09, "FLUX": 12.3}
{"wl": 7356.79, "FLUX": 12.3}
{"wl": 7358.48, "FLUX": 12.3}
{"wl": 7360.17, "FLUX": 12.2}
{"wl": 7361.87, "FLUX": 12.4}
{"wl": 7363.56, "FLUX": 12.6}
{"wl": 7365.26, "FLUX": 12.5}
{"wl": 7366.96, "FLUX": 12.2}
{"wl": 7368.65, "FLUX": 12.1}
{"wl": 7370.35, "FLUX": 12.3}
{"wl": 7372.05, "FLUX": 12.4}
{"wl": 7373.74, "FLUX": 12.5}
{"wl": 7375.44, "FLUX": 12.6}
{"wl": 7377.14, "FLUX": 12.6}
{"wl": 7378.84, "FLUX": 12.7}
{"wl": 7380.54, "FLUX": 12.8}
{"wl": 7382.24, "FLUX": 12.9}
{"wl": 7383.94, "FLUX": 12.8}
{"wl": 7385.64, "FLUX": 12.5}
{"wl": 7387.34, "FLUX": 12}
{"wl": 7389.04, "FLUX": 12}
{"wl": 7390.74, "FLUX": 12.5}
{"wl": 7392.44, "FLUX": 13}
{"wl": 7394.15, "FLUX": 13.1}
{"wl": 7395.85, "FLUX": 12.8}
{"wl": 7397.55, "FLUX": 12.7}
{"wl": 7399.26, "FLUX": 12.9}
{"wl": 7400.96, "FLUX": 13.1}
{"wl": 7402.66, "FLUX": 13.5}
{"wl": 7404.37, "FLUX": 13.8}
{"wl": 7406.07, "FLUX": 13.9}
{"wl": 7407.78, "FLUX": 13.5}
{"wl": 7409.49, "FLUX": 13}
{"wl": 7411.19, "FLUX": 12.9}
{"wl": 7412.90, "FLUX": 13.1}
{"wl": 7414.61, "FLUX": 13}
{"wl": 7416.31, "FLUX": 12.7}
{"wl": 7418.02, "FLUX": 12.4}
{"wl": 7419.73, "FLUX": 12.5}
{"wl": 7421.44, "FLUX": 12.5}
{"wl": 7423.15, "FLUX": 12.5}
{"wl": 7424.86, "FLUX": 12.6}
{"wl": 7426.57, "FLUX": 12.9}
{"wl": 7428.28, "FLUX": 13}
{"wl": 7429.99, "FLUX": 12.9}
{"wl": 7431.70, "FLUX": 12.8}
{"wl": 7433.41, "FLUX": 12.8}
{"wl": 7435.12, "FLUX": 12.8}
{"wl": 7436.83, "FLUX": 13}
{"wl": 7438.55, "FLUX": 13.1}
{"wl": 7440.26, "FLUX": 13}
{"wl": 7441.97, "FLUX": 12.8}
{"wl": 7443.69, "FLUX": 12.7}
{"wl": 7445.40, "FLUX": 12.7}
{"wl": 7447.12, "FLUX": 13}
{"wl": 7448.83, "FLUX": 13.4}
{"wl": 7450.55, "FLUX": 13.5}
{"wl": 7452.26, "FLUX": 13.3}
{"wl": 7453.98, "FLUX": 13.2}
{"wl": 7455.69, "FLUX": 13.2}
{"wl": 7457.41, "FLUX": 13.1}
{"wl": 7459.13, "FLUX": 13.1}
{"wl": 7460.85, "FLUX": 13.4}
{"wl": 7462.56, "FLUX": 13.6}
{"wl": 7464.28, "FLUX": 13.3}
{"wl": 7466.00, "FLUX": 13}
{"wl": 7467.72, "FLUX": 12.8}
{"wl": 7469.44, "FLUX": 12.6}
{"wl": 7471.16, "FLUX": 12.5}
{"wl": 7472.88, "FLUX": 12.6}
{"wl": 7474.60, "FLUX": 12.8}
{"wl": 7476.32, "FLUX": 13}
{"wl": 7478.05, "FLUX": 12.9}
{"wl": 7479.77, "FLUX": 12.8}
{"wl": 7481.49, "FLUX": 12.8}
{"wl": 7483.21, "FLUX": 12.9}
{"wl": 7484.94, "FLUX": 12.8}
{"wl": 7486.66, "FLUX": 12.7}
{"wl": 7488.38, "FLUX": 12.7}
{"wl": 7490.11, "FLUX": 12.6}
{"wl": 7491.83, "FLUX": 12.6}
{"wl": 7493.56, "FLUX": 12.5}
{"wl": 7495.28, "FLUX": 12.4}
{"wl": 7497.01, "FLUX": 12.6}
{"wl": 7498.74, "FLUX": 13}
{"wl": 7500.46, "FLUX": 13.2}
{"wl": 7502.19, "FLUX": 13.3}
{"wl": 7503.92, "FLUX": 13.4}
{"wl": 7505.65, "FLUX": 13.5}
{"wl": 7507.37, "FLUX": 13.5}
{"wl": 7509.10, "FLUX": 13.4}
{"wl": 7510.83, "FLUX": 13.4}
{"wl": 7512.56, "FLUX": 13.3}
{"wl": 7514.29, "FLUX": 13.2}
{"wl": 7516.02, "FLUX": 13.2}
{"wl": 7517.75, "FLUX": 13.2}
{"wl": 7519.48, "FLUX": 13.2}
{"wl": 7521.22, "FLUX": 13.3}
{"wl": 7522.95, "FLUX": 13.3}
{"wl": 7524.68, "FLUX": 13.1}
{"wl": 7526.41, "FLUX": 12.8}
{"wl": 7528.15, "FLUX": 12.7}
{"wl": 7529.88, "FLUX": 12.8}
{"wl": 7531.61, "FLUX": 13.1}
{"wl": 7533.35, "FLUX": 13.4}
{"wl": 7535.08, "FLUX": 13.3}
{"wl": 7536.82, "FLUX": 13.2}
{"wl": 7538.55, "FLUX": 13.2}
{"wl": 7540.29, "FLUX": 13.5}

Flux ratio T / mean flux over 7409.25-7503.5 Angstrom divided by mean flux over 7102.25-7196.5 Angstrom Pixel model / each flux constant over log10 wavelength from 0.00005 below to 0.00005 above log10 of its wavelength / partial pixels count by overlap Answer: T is 1.15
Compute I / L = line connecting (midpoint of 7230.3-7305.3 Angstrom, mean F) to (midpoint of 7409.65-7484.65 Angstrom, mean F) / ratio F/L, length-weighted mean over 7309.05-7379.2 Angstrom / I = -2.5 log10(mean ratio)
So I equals -0.011 mag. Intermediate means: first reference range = 12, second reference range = 12.9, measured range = 12.5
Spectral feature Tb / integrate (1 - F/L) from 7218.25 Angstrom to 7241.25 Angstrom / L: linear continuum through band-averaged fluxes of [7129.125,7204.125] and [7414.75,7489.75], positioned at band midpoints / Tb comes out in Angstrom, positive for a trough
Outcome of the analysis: -0.74 Angstrom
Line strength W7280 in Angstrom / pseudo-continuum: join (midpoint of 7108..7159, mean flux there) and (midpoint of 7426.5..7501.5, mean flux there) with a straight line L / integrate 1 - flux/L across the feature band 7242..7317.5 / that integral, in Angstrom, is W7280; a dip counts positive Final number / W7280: -0.6 Angstrom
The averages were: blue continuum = 11.1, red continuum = 12.9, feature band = 12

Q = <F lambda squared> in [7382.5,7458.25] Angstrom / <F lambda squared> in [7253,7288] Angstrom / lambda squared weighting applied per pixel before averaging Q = 1.13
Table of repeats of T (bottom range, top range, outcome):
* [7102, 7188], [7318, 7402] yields 1.12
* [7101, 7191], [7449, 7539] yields 1.16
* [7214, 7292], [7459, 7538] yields 1.09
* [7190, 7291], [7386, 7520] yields 1.10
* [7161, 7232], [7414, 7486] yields 1.13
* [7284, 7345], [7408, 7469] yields 1.05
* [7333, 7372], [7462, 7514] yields 1.03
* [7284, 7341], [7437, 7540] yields 1.06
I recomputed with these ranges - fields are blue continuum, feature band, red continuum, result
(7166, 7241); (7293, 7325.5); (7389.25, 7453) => -0.001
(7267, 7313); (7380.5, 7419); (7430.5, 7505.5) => -0.026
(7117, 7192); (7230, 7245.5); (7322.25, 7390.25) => -0.031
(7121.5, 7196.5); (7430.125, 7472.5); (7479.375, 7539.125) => -0.024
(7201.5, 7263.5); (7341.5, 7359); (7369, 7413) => -0.002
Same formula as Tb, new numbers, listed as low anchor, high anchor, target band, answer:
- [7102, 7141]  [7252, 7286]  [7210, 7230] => 0.1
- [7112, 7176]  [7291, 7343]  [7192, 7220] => 0.7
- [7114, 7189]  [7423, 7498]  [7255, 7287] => -0.2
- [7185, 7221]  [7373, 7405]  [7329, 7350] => -0.8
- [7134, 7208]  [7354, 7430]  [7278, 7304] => 0.1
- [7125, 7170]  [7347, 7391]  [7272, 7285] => -0.1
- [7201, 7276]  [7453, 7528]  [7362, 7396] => -0.1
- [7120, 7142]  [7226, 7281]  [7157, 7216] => 0.6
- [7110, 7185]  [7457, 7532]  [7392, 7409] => -1.0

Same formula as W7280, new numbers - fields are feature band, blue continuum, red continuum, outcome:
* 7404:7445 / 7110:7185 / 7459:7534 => -0.9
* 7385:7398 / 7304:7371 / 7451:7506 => 0.1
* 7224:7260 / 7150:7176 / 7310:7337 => -0.3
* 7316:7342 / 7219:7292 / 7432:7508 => -0.7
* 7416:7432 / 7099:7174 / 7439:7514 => 0.1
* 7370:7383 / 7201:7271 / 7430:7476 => 0.0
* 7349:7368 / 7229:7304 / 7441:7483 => 0.1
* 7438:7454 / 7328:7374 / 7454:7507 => -0.3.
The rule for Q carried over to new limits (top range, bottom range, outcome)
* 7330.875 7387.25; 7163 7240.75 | 1.14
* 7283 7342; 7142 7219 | 1.13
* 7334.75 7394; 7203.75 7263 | 1.11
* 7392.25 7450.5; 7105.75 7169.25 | 1.25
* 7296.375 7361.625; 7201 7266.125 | 1.09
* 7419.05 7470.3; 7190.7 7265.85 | 1.18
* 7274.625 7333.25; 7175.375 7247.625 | 1.08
